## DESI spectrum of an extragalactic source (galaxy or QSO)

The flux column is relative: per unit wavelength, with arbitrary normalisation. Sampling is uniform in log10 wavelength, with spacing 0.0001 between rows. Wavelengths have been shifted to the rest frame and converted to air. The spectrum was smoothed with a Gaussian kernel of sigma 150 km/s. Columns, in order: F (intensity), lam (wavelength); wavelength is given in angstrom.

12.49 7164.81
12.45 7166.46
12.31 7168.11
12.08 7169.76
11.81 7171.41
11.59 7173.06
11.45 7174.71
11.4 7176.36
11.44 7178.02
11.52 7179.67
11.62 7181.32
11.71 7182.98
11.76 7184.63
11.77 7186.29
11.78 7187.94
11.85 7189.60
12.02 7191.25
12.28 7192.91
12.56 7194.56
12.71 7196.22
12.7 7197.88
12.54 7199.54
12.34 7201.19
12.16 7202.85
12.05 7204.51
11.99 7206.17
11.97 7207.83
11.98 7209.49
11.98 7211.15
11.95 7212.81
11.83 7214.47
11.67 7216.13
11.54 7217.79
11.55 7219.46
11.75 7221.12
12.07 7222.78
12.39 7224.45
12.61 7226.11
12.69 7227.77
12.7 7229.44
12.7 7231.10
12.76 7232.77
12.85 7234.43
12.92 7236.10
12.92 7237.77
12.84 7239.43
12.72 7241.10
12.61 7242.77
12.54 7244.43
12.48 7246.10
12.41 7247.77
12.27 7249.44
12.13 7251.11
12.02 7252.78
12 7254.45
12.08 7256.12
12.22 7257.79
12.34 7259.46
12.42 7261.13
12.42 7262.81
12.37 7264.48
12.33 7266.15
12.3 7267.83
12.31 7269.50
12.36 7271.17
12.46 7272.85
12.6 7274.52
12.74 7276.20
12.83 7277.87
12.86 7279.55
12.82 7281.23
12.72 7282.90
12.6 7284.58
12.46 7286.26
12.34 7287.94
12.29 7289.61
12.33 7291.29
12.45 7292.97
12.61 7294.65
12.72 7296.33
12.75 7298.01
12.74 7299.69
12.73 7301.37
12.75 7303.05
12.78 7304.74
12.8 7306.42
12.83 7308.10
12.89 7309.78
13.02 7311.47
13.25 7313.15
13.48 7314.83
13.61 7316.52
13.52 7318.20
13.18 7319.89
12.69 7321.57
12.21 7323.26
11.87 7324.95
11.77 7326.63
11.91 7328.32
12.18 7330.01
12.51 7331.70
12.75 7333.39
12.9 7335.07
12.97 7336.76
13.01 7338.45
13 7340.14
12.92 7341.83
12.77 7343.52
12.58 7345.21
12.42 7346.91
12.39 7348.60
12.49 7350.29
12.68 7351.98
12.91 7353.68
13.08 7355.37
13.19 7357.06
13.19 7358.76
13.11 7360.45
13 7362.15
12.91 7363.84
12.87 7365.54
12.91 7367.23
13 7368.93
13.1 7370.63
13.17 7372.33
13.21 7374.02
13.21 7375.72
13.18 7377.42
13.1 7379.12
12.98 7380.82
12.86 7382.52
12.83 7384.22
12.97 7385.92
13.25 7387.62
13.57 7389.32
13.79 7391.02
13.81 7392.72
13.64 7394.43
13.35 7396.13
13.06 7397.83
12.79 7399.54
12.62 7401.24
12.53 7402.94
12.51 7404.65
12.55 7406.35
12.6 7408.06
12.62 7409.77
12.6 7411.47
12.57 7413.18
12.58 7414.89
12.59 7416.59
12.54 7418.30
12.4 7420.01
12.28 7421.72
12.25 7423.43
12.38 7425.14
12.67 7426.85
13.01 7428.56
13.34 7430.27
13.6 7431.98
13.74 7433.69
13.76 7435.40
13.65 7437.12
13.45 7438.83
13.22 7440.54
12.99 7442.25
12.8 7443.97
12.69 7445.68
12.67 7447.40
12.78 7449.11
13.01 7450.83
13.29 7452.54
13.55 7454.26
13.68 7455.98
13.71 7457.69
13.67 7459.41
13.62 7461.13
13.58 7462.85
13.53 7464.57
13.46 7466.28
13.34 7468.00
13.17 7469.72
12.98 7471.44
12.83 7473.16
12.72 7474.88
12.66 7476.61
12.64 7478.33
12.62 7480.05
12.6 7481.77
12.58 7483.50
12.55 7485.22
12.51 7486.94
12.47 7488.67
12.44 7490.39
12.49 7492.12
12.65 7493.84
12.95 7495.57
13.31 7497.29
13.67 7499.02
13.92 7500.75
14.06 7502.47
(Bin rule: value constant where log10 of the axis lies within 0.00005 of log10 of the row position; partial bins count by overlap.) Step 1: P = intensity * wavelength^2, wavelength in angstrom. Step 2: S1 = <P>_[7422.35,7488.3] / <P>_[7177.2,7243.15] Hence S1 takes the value 1.15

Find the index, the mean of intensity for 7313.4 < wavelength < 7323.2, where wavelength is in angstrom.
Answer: 13.2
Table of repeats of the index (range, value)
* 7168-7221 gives 11.9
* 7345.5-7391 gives 13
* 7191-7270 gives 12.3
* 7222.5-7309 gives 12.5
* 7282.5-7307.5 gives 12.6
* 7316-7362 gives 12.7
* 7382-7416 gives 13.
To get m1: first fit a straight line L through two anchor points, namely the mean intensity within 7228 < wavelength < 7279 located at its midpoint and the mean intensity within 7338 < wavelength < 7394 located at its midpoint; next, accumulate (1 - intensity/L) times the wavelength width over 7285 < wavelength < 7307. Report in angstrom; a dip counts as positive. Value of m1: 0.2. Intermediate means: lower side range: 12.5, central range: 12.6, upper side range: 13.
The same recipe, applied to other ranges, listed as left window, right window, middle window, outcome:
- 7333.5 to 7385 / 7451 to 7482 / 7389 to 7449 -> 0.67 angstrom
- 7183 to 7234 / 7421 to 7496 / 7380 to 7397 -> -0.71 angstrom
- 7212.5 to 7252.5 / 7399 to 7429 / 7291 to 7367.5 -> -1.89 angstrom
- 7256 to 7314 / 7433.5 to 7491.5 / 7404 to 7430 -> 0.78 angstrom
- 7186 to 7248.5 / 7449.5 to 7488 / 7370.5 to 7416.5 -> -0.49 angstrom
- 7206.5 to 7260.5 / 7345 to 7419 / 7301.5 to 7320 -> -0.67 angstrom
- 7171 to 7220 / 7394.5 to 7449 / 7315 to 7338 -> -0.34 angstrom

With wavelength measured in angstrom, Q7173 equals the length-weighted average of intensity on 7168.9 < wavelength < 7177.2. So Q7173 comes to 11.7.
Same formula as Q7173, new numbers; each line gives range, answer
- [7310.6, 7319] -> 13.4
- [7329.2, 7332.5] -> 12.3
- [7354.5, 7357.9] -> 13.2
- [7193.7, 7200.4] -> 12.6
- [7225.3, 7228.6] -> 12.7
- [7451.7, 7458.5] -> 13.6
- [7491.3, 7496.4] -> 12.7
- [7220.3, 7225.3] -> 12.1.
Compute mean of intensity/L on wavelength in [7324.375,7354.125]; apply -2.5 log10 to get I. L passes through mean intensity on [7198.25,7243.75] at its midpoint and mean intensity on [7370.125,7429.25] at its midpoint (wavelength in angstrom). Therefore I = 0.01 mag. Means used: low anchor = 12.3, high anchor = 12.9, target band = 12.6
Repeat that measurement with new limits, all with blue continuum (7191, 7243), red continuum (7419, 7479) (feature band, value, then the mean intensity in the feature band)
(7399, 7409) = 0.03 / 12.6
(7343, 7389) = -0.01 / 12.9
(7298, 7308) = -0.01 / 12.8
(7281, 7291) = 0.00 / 12.5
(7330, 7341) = -0.01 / 12.8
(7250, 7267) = 0.02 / 12.2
